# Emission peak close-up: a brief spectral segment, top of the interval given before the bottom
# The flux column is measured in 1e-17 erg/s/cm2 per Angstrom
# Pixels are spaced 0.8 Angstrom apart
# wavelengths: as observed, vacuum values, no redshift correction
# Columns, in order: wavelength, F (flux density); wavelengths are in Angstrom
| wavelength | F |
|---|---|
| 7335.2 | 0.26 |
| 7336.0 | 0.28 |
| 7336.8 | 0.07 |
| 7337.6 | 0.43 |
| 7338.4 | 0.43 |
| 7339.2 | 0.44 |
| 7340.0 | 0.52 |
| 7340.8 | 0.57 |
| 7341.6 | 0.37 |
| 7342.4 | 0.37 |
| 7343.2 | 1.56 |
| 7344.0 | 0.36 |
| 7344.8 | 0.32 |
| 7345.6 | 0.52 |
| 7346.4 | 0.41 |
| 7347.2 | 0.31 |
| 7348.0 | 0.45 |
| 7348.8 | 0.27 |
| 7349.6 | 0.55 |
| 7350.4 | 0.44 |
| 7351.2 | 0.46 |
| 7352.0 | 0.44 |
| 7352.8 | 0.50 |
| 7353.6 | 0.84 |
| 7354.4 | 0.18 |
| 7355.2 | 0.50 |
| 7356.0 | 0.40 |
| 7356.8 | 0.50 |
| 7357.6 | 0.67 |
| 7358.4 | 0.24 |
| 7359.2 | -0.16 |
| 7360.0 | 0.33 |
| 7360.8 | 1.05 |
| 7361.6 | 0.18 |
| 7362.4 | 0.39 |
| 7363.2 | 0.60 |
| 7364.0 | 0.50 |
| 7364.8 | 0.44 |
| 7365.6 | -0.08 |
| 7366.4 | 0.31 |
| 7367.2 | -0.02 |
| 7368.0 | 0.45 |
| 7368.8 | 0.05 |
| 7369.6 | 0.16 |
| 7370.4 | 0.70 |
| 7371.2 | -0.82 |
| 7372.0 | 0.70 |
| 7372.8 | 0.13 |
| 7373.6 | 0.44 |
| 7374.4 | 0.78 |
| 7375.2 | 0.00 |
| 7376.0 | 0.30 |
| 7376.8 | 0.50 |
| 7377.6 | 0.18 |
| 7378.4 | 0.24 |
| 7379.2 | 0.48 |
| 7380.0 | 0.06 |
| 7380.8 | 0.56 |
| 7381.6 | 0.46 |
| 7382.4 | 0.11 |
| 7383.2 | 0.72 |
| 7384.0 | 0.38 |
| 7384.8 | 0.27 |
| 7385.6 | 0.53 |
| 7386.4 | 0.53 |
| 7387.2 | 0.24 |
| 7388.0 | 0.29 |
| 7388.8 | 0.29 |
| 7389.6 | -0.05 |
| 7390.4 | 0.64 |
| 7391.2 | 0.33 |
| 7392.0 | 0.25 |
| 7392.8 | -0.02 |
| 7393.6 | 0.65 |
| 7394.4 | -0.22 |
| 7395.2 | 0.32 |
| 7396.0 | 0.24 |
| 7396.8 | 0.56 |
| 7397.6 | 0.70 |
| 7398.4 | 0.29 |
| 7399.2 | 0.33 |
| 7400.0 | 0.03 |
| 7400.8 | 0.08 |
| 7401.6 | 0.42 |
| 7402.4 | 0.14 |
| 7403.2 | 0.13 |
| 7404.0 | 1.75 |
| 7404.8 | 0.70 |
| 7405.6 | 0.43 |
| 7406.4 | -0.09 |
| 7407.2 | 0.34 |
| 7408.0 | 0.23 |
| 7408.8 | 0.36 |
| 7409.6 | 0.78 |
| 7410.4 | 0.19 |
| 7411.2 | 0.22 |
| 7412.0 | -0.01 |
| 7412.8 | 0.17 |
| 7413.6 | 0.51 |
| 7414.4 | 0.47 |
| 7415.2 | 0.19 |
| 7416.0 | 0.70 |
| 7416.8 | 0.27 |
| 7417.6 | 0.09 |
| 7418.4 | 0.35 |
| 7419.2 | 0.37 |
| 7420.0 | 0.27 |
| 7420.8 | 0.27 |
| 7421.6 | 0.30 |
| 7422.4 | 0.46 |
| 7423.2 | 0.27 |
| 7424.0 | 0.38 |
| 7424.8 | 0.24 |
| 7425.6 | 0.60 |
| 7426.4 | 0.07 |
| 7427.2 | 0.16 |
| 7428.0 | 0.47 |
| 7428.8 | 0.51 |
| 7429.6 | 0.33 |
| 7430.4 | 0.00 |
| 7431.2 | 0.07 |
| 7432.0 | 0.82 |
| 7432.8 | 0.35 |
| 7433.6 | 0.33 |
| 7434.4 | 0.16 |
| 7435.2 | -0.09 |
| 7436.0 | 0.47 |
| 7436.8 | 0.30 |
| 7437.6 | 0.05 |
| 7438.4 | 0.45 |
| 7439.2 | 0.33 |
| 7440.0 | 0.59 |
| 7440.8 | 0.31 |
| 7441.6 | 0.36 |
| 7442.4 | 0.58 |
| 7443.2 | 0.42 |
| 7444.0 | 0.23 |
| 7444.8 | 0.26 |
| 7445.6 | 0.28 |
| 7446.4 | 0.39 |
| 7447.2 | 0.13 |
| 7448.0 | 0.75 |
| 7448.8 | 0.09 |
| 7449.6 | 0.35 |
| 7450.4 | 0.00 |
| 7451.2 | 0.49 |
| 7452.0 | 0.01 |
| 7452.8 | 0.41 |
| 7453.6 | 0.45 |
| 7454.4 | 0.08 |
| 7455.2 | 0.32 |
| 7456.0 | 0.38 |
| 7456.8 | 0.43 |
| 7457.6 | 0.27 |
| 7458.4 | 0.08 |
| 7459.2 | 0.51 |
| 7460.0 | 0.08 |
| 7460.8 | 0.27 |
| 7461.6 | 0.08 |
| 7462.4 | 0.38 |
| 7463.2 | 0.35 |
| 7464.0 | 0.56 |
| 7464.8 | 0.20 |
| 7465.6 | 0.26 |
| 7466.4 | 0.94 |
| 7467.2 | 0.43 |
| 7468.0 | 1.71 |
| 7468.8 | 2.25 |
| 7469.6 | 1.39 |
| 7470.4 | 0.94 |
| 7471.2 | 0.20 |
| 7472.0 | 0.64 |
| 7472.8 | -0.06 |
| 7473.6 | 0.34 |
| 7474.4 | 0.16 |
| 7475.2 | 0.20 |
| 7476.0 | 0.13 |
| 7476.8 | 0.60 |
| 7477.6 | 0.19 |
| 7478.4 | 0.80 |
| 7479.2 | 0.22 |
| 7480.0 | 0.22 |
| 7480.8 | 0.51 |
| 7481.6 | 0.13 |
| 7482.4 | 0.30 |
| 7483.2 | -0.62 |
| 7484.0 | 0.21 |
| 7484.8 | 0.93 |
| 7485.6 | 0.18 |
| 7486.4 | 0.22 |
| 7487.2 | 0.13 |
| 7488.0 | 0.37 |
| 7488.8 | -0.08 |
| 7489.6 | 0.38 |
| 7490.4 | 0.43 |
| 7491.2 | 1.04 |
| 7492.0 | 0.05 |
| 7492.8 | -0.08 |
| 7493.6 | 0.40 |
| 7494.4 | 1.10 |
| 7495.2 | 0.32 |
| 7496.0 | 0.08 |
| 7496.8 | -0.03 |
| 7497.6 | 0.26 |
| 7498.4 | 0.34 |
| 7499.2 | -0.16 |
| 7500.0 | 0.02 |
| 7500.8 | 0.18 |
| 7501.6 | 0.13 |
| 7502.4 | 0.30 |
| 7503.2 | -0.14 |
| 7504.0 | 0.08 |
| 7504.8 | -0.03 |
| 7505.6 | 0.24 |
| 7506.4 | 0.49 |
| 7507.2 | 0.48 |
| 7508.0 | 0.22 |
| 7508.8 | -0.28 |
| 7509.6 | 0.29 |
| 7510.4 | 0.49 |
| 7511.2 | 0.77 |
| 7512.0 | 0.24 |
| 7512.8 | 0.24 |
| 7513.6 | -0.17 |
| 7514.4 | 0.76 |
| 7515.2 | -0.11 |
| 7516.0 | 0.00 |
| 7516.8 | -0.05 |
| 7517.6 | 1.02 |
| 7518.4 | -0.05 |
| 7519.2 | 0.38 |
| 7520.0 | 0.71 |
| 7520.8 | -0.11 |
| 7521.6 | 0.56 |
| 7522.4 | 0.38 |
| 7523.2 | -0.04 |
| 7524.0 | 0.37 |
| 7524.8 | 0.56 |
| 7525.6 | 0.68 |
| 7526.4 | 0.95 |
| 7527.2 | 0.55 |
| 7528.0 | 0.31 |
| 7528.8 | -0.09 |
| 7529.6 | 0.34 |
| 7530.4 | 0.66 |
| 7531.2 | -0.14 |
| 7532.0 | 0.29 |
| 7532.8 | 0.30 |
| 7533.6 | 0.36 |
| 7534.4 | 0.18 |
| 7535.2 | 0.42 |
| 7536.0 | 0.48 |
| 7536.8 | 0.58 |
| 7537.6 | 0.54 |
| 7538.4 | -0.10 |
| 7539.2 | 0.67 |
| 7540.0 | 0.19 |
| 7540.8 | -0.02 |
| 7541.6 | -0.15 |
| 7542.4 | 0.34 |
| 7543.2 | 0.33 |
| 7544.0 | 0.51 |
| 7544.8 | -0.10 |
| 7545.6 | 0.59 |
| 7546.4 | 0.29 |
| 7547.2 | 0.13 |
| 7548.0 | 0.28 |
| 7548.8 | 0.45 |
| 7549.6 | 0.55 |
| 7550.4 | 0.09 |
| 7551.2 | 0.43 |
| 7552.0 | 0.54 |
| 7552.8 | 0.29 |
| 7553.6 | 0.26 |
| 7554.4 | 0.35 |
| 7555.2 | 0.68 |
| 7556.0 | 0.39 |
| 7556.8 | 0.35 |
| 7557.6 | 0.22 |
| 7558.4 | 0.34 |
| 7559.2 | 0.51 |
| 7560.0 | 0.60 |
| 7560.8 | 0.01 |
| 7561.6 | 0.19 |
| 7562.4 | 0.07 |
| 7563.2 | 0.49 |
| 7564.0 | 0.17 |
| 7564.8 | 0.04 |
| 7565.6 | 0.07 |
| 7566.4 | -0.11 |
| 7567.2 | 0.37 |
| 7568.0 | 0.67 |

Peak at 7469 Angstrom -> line Halpha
